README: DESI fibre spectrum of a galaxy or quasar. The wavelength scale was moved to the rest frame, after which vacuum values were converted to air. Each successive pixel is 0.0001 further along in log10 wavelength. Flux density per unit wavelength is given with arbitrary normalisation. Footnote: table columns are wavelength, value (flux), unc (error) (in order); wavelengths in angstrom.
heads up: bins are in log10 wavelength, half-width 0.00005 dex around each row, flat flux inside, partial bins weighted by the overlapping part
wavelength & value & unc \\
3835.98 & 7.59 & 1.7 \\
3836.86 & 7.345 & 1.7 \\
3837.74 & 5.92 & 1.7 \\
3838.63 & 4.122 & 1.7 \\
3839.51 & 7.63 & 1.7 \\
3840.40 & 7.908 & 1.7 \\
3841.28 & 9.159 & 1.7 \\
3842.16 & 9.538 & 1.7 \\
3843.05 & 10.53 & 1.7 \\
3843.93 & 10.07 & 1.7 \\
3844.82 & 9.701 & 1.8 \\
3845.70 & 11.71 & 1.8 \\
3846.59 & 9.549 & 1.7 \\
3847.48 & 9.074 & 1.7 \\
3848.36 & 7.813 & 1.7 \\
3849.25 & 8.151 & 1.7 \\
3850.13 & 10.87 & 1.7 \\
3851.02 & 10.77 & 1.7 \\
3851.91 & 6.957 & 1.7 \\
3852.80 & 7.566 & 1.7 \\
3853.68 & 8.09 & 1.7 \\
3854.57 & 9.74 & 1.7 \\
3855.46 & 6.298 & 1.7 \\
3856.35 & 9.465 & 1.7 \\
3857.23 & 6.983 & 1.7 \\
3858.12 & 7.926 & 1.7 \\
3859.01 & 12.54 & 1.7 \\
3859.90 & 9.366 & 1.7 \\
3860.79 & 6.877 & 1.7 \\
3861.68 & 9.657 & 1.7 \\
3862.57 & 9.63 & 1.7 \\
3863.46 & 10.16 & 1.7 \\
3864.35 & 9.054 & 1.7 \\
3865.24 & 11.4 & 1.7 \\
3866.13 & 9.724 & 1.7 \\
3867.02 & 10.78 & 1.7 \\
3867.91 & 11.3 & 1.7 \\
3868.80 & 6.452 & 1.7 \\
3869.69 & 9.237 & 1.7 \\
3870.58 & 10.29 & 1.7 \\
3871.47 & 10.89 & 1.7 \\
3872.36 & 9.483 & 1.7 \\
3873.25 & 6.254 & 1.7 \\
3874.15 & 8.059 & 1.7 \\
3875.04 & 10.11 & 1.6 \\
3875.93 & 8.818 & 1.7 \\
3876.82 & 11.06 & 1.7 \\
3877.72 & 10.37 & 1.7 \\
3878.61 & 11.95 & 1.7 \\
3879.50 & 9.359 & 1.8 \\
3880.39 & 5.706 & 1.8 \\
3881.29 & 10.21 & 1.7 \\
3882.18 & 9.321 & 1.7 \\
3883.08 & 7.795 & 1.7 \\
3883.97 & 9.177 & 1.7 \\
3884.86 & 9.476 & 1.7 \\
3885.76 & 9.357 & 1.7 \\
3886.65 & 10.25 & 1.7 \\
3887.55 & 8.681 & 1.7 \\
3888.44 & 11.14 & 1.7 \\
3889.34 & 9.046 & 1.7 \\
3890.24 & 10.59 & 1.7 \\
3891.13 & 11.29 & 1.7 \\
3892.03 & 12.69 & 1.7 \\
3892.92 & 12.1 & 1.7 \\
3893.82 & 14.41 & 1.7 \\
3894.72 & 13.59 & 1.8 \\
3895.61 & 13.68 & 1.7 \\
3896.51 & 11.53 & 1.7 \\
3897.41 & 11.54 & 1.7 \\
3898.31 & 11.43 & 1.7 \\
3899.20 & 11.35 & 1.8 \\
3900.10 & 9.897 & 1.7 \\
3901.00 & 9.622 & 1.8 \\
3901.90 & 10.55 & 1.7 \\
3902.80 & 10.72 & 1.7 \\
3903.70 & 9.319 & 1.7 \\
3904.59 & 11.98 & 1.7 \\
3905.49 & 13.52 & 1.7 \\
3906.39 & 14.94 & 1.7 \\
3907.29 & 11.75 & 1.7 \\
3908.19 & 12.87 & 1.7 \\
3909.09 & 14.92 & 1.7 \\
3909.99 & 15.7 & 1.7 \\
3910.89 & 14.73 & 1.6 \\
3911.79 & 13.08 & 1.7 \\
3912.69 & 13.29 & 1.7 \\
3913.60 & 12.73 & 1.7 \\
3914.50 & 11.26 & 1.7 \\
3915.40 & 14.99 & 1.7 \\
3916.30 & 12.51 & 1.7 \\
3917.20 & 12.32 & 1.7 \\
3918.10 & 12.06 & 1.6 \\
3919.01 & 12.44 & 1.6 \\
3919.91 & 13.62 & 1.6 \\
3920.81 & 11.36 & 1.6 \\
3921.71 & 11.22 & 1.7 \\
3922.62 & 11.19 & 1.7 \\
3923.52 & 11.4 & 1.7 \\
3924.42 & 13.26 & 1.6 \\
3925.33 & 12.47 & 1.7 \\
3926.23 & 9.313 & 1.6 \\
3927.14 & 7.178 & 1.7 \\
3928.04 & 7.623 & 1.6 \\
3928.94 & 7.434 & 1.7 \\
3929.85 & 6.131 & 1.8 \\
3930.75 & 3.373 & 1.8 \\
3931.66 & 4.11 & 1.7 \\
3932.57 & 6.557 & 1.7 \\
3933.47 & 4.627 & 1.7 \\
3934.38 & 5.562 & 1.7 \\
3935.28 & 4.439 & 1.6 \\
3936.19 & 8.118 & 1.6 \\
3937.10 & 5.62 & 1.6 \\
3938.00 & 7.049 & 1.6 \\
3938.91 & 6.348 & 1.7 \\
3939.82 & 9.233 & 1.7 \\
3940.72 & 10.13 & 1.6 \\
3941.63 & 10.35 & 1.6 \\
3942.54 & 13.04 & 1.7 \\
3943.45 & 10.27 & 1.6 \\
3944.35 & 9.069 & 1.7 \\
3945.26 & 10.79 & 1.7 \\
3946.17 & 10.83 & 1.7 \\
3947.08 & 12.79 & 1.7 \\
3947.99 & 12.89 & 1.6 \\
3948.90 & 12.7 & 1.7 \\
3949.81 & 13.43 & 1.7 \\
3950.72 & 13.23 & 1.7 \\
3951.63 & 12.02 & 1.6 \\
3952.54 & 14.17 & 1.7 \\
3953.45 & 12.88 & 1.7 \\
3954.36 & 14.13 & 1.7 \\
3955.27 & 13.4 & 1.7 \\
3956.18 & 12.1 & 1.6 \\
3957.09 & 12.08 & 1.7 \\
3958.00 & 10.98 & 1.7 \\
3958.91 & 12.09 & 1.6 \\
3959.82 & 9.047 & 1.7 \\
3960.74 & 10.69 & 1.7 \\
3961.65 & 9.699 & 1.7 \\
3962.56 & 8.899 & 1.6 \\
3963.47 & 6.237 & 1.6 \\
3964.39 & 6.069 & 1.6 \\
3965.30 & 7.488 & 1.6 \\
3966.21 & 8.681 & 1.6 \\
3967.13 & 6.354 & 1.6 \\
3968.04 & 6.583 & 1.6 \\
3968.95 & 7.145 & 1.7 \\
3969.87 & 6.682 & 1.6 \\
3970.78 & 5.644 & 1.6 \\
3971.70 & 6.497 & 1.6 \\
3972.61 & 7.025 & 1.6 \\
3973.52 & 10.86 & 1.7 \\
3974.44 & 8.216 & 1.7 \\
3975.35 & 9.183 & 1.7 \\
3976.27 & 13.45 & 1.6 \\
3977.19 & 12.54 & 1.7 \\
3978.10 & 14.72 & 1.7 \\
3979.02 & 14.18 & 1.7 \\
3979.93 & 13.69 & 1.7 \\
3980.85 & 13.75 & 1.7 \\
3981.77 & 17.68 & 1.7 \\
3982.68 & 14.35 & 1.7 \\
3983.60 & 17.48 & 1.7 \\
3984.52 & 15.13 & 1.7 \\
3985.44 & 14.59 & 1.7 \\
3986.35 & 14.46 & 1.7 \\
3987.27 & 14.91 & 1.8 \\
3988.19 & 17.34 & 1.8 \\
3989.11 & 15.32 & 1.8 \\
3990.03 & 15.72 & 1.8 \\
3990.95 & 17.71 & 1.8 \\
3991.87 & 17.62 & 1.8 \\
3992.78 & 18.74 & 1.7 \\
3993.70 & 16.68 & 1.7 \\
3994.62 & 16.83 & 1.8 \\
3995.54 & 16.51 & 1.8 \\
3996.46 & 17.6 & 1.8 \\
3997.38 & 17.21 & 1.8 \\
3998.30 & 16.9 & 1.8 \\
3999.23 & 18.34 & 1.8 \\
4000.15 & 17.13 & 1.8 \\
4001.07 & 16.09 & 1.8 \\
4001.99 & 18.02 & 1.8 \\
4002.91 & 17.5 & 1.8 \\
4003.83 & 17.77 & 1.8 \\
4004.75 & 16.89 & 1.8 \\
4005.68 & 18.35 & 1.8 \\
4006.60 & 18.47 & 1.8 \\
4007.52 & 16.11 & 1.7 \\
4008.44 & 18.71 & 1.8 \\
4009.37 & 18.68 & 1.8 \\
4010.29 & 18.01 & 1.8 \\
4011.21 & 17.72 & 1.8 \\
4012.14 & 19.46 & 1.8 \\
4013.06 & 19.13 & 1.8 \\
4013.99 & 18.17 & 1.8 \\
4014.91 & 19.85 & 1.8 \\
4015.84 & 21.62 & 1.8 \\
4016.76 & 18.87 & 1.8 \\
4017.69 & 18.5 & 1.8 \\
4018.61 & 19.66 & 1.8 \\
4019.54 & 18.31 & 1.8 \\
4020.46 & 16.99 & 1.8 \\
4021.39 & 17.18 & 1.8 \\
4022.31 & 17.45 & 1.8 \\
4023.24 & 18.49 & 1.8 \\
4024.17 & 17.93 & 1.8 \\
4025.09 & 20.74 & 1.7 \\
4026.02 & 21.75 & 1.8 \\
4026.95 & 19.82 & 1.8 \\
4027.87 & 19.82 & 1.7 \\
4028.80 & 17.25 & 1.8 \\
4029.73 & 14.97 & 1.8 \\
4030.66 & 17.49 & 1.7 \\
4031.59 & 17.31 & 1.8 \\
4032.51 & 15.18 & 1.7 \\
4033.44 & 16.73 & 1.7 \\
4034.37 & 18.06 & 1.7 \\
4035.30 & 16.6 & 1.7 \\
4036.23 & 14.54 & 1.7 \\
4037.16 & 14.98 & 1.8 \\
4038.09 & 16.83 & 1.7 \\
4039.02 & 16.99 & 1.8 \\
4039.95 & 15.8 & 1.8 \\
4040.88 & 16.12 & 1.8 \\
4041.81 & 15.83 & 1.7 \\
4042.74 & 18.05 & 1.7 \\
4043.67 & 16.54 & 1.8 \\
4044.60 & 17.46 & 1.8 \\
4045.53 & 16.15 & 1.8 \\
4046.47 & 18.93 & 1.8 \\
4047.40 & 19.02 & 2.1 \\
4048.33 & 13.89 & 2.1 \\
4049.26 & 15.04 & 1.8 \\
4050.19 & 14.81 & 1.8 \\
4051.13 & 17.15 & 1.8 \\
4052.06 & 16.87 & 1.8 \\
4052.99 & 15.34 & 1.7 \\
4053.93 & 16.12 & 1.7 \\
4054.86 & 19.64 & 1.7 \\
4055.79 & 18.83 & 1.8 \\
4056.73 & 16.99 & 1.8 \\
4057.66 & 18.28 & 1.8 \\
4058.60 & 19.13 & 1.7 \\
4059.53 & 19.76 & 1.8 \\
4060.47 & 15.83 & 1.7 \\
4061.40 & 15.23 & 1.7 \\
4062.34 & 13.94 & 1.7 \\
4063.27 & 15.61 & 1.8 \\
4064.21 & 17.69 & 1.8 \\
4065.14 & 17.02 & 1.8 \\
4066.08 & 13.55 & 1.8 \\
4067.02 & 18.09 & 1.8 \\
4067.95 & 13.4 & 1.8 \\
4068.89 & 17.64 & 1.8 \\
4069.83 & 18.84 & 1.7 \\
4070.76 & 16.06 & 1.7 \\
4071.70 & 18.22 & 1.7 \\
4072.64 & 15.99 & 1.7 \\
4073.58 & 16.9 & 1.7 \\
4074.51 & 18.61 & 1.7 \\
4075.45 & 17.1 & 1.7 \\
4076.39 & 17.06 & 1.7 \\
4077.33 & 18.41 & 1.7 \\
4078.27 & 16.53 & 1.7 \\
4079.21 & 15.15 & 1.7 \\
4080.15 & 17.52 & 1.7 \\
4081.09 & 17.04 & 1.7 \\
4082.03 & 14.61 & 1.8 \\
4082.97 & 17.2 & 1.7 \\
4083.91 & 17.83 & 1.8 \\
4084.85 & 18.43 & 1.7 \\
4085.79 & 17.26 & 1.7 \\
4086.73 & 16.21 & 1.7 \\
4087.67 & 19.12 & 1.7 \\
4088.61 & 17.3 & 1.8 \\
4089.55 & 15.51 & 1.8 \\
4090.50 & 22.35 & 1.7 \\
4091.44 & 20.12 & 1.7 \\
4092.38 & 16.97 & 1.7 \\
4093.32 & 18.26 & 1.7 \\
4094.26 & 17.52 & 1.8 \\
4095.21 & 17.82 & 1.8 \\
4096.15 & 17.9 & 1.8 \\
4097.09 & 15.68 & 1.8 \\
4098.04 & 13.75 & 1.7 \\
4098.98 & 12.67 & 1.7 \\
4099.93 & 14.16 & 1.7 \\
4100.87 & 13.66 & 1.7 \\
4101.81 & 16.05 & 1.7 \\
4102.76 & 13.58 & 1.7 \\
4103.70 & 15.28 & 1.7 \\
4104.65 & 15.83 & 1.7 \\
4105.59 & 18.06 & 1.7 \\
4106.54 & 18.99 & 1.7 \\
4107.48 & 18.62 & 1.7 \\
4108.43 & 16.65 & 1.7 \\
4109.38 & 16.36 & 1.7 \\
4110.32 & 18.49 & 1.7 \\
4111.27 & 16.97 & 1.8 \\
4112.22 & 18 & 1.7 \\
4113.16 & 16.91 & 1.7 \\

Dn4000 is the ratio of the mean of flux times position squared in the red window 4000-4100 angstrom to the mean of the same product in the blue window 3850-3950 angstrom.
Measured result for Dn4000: 1.8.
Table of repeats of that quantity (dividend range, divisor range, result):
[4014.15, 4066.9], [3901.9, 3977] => 1.78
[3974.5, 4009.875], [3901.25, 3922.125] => 1.33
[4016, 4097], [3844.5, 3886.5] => 2.05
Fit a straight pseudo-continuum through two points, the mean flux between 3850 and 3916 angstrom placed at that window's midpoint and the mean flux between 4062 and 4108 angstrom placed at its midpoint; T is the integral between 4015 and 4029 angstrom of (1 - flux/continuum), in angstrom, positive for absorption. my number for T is -3.97 angstrom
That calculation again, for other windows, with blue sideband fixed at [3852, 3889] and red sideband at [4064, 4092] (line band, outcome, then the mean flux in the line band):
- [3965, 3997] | 1.52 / 12.9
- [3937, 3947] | 2.01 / 9.61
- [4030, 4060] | -1.73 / 16.9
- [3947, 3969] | 3.32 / 10.7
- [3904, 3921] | -3.61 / 13.2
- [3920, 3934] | 3.41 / 8.6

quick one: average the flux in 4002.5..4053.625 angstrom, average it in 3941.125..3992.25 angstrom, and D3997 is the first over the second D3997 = 1.5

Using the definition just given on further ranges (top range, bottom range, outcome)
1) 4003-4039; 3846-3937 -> 1.78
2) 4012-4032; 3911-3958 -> 1.78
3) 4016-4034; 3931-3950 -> 2.06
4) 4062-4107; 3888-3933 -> 1.48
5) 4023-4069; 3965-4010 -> 1.19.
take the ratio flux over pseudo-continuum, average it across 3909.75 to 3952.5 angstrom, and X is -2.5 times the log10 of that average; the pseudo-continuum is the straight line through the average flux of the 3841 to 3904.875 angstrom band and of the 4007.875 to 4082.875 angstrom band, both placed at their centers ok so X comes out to 0.19 mag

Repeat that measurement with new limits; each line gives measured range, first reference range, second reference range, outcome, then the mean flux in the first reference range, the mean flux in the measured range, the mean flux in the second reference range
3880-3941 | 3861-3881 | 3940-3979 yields -0.055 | 9.51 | 10.4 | 10.4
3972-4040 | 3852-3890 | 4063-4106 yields -0.189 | 9.25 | 16.7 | 16.7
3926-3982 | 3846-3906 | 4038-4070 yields 0.324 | 9.89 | 9.6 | 16.7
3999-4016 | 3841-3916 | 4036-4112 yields -0.234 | 10.4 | 18.2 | 16.8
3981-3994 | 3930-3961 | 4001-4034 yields -0.101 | 9.91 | 16.2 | 18.2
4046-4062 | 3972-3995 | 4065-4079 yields -0.047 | 14.4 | 17.1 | 16.9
